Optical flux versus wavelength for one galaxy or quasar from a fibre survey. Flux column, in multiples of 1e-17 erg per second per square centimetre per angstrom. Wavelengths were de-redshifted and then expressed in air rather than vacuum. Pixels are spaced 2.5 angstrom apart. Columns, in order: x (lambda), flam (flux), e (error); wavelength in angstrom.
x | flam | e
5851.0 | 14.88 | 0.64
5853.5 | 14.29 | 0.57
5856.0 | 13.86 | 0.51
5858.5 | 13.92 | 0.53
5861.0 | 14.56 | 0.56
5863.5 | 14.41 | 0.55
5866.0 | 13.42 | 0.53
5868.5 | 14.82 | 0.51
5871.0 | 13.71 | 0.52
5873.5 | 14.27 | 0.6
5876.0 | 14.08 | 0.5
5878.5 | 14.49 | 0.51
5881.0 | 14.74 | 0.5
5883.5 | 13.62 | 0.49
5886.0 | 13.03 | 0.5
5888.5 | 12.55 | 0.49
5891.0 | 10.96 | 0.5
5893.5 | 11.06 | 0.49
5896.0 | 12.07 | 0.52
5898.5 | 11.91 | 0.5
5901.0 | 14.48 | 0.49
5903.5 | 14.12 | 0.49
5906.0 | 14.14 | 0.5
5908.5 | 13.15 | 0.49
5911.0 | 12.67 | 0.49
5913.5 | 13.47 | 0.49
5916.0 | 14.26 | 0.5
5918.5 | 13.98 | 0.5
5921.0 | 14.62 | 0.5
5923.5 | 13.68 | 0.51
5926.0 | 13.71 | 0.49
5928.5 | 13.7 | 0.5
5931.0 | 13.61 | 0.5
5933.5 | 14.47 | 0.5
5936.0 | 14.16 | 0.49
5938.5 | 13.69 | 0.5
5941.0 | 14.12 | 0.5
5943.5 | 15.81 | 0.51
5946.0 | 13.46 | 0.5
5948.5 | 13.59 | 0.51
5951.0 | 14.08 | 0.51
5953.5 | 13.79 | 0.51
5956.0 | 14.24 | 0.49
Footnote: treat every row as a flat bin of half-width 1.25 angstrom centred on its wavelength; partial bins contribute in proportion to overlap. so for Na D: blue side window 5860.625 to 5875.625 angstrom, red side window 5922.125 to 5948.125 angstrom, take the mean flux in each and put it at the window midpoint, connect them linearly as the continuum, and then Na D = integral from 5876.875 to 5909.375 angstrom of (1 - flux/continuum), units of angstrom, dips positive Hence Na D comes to 2.31 angstrom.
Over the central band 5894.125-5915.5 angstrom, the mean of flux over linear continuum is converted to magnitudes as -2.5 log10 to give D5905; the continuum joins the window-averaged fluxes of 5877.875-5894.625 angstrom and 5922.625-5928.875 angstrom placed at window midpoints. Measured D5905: 0.00 mag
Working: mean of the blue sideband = 12.9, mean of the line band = 13.2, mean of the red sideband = 13.7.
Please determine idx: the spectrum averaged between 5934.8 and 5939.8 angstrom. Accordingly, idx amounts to 13.9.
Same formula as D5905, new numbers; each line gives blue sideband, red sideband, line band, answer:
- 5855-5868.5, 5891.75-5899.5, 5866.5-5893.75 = -0.06 mag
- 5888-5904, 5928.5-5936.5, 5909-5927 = -0.03 mag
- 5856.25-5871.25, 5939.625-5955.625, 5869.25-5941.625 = 0.05 mag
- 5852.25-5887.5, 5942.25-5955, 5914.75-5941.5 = 0.01 mag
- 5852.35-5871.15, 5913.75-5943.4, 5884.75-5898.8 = 0.18 mag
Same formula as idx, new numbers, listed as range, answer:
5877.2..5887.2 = 14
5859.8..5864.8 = 14.5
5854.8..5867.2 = 14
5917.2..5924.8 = 14.1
